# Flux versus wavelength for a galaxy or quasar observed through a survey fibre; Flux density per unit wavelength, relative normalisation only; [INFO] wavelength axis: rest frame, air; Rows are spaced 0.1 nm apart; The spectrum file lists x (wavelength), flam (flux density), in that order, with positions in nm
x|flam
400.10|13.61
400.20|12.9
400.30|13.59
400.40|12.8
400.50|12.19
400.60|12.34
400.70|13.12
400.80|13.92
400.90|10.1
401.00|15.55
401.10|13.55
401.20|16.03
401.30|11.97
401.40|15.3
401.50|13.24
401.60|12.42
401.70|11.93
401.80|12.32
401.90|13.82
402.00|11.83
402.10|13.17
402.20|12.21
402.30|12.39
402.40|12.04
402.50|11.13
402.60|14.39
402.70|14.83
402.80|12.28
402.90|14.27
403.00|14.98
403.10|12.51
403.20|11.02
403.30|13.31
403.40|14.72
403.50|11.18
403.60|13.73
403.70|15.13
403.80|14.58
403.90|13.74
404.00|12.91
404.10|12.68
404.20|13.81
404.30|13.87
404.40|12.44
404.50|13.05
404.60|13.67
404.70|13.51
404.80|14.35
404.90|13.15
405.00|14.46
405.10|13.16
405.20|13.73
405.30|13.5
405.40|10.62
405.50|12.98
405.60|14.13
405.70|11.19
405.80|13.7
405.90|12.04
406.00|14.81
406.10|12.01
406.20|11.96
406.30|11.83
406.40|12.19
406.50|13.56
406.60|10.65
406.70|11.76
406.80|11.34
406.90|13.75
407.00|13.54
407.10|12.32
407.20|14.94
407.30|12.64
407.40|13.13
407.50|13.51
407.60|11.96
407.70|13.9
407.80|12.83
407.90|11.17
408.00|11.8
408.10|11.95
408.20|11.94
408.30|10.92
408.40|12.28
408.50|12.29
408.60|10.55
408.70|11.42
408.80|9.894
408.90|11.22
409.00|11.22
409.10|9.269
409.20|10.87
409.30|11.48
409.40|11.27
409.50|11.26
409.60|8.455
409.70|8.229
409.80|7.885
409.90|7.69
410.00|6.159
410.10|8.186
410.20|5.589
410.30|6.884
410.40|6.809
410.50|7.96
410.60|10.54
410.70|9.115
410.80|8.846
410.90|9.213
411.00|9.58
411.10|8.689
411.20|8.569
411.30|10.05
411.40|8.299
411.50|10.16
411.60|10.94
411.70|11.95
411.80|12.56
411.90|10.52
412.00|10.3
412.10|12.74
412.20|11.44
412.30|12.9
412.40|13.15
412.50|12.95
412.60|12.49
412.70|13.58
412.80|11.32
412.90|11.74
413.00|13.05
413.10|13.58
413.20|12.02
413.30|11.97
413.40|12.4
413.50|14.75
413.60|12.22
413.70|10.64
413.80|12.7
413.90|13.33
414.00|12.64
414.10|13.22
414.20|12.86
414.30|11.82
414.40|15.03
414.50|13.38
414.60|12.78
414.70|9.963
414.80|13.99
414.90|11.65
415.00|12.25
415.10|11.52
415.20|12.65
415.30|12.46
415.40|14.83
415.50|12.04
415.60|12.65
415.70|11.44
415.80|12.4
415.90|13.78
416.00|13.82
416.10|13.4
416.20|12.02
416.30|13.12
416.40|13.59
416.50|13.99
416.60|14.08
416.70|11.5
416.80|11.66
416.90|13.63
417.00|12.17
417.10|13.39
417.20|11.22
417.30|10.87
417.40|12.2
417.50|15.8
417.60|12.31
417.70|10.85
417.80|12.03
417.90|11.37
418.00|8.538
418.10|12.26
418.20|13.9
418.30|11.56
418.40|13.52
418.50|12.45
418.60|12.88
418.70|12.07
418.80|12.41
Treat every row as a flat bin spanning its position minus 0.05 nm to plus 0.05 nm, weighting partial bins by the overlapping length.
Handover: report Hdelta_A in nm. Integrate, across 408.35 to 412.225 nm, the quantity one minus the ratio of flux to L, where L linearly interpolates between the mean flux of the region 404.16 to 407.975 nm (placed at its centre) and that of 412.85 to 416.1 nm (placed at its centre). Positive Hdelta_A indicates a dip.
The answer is 0.93 nm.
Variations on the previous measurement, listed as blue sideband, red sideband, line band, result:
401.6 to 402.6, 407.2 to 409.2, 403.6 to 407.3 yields -0.30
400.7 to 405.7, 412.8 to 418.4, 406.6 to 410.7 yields 0.70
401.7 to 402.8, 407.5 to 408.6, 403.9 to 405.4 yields -0.11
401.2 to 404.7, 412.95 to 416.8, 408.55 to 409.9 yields 0.29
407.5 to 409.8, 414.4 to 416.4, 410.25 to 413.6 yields 0.28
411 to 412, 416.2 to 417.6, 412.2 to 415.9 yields -0.40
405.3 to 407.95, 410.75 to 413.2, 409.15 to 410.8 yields 0.44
